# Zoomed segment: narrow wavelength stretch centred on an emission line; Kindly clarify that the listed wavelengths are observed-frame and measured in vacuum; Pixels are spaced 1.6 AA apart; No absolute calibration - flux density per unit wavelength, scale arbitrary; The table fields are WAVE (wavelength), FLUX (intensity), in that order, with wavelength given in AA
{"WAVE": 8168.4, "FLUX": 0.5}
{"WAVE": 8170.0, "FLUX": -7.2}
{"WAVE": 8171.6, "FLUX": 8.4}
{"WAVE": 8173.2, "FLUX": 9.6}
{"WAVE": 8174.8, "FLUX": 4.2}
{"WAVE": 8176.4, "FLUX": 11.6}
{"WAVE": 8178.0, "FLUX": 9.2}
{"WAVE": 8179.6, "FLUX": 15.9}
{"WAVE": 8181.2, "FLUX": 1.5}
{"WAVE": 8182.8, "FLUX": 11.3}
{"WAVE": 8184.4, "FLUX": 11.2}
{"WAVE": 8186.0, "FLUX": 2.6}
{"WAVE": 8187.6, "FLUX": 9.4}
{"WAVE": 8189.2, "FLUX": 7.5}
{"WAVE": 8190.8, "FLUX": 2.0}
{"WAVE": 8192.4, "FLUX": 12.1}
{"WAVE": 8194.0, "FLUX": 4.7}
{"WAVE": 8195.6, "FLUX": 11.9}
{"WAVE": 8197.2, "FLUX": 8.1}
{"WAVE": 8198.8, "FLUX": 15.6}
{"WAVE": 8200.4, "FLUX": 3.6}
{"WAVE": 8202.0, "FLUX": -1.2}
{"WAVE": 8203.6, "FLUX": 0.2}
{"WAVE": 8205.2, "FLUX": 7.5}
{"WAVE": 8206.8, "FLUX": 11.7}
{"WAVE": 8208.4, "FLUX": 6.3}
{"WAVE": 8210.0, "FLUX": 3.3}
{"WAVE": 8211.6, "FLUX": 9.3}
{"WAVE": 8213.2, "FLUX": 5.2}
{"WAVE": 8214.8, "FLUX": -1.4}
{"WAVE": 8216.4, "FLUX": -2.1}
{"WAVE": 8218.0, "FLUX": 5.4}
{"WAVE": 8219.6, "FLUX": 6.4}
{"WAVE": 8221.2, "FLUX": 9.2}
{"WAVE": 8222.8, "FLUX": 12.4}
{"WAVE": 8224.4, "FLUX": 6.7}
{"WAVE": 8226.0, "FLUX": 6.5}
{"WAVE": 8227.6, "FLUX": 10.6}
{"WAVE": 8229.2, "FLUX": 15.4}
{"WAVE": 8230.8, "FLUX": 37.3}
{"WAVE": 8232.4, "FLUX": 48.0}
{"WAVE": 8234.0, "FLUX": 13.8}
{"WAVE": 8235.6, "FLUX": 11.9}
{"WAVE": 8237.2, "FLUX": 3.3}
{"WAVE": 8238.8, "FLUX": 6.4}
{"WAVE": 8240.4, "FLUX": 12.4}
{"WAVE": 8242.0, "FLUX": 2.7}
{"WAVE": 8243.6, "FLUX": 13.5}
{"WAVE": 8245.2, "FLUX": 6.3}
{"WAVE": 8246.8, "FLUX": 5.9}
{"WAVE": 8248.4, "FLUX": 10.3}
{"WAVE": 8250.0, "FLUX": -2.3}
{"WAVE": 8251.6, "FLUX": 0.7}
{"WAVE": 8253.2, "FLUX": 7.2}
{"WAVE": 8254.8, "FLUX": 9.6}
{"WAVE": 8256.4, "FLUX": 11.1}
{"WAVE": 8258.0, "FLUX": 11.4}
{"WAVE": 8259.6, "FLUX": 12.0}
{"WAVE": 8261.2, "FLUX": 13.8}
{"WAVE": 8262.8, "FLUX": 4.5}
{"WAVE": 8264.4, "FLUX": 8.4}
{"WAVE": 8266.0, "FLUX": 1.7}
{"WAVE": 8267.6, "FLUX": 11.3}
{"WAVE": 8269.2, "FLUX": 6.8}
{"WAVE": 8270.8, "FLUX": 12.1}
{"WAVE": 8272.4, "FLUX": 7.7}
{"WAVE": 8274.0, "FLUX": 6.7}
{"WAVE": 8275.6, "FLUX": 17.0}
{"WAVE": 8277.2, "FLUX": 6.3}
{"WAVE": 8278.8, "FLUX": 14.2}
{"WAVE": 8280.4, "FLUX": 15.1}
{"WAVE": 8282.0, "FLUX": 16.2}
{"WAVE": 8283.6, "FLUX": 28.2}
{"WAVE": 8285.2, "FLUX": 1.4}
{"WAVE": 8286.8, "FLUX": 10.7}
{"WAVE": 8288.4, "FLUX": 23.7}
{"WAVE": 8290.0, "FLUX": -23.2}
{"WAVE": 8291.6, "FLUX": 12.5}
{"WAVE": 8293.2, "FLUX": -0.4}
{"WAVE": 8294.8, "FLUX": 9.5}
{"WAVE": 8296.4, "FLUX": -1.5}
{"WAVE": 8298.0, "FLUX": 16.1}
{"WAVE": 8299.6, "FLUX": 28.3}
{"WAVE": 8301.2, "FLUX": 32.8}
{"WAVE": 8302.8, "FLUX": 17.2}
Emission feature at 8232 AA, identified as H-gamma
